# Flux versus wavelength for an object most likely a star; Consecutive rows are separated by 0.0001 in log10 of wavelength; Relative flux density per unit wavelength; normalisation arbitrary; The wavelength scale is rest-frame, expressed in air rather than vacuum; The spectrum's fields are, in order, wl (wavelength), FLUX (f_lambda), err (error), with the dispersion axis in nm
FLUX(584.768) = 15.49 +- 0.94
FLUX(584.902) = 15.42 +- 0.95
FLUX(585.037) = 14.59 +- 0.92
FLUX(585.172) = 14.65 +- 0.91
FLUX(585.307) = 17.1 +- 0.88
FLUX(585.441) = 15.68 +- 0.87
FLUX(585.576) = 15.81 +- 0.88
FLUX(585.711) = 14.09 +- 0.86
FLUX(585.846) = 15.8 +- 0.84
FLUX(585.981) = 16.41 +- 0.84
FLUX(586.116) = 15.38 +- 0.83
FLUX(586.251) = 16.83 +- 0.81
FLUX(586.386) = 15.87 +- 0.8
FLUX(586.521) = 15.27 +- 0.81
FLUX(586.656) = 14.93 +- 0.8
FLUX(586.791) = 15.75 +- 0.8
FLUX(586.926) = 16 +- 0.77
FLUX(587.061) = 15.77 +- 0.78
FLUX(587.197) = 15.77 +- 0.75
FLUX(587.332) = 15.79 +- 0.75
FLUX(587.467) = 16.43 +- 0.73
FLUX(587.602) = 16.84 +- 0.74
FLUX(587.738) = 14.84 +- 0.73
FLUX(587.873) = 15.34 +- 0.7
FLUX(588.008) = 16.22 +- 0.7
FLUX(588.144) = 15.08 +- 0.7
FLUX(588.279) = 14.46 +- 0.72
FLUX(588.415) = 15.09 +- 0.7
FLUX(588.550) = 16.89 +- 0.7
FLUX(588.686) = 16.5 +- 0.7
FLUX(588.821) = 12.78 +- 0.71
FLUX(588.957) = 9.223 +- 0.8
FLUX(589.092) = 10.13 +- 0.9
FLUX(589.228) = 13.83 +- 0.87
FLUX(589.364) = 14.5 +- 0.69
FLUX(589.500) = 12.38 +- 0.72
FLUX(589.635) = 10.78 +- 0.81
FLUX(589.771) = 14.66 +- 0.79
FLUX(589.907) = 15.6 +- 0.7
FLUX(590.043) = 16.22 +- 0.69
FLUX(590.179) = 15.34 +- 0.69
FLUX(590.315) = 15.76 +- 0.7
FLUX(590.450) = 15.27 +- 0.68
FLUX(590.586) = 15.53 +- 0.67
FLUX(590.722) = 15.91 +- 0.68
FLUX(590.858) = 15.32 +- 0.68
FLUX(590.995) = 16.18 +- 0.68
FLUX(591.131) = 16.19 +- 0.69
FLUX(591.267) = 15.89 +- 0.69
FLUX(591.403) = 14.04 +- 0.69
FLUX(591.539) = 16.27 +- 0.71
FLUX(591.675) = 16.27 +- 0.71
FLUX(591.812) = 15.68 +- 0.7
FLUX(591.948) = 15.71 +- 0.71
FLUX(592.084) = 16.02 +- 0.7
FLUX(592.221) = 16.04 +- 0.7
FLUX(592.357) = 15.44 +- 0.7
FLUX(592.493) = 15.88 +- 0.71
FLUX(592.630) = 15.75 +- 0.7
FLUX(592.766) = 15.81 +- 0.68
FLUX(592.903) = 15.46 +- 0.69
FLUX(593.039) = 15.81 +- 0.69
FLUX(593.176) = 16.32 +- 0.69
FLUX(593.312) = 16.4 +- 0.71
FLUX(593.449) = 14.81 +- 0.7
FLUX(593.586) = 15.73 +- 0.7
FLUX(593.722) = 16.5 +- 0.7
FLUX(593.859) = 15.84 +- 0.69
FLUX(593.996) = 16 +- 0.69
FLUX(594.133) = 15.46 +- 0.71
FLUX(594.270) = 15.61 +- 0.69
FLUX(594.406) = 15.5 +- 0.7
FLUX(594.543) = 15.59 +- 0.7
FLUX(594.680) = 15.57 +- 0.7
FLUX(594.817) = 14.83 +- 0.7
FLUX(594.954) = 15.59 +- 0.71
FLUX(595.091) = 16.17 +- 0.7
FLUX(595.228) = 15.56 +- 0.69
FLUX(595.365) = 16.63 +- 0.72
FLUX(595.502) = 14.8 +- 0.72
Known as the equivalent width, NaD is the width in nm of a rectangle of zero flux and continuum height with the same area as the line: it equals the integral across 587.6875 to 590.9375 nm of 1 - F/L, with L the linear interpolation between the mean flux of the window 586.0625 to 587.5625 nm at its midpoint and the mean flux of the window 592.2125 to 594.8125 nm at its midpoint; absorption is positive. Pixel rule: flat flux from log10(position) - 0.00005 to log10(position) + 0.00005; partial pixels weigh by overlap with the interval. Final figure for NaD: 0.27 nm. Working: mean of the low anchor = 15.8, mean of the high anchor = 15.7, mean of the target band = 14.5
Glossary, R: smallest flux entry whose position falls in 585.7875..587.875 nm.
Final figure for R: 14.84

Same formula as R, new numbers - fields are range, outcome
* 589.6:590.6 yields 10.78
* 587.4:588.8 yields 14.46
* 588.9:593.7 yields 9.223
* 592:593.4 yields 15.44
